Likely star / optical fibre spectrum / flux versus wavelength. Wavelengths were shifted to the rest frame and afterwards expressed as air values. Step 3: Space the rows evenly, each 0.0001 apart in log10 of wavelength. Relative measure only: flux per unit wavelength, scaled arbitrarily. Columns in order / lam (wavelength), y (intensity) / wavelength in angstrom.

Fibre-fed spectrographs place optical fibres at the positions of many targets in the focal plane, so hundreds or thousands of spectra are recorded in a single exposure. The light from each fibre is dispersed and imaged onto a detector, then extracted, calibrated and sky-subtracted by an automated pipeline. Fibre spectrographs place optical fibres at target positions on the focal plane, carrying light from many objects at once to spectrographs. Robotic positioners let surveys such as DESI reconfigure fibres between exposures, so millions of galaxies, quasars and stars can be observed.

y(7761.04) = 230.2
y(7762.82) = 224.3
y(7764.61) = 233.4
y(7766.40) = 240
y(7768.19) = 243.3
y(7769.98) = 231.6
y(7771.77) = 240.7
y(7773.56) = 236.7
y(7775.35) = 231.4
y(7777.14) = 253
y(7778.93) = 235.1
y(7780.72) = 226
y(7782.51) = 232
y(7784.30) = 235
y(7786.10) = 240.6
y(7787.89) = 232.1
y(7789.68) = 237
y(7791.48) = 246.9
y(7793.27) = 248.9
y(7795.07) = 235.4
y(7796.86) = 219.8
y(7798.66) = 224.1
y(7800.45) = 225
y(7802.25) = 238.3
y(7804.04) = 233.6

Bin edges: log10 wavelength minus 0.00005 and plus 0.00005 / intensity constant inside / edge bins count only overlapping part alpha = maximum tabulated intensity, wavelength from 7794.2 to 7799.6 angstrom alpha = 235.4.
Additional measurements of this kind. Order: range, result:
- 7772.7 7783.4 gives 253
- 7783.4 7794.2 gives 248.9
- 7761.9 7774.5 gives 243.3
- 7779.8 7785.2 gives 235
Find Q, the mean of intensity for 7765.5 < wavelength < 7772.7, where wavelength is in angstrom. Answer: 239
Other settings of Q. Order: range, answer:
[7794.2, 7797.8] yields 228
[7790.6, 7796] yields 244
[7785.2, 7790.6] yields 236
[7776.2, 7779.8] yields 244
